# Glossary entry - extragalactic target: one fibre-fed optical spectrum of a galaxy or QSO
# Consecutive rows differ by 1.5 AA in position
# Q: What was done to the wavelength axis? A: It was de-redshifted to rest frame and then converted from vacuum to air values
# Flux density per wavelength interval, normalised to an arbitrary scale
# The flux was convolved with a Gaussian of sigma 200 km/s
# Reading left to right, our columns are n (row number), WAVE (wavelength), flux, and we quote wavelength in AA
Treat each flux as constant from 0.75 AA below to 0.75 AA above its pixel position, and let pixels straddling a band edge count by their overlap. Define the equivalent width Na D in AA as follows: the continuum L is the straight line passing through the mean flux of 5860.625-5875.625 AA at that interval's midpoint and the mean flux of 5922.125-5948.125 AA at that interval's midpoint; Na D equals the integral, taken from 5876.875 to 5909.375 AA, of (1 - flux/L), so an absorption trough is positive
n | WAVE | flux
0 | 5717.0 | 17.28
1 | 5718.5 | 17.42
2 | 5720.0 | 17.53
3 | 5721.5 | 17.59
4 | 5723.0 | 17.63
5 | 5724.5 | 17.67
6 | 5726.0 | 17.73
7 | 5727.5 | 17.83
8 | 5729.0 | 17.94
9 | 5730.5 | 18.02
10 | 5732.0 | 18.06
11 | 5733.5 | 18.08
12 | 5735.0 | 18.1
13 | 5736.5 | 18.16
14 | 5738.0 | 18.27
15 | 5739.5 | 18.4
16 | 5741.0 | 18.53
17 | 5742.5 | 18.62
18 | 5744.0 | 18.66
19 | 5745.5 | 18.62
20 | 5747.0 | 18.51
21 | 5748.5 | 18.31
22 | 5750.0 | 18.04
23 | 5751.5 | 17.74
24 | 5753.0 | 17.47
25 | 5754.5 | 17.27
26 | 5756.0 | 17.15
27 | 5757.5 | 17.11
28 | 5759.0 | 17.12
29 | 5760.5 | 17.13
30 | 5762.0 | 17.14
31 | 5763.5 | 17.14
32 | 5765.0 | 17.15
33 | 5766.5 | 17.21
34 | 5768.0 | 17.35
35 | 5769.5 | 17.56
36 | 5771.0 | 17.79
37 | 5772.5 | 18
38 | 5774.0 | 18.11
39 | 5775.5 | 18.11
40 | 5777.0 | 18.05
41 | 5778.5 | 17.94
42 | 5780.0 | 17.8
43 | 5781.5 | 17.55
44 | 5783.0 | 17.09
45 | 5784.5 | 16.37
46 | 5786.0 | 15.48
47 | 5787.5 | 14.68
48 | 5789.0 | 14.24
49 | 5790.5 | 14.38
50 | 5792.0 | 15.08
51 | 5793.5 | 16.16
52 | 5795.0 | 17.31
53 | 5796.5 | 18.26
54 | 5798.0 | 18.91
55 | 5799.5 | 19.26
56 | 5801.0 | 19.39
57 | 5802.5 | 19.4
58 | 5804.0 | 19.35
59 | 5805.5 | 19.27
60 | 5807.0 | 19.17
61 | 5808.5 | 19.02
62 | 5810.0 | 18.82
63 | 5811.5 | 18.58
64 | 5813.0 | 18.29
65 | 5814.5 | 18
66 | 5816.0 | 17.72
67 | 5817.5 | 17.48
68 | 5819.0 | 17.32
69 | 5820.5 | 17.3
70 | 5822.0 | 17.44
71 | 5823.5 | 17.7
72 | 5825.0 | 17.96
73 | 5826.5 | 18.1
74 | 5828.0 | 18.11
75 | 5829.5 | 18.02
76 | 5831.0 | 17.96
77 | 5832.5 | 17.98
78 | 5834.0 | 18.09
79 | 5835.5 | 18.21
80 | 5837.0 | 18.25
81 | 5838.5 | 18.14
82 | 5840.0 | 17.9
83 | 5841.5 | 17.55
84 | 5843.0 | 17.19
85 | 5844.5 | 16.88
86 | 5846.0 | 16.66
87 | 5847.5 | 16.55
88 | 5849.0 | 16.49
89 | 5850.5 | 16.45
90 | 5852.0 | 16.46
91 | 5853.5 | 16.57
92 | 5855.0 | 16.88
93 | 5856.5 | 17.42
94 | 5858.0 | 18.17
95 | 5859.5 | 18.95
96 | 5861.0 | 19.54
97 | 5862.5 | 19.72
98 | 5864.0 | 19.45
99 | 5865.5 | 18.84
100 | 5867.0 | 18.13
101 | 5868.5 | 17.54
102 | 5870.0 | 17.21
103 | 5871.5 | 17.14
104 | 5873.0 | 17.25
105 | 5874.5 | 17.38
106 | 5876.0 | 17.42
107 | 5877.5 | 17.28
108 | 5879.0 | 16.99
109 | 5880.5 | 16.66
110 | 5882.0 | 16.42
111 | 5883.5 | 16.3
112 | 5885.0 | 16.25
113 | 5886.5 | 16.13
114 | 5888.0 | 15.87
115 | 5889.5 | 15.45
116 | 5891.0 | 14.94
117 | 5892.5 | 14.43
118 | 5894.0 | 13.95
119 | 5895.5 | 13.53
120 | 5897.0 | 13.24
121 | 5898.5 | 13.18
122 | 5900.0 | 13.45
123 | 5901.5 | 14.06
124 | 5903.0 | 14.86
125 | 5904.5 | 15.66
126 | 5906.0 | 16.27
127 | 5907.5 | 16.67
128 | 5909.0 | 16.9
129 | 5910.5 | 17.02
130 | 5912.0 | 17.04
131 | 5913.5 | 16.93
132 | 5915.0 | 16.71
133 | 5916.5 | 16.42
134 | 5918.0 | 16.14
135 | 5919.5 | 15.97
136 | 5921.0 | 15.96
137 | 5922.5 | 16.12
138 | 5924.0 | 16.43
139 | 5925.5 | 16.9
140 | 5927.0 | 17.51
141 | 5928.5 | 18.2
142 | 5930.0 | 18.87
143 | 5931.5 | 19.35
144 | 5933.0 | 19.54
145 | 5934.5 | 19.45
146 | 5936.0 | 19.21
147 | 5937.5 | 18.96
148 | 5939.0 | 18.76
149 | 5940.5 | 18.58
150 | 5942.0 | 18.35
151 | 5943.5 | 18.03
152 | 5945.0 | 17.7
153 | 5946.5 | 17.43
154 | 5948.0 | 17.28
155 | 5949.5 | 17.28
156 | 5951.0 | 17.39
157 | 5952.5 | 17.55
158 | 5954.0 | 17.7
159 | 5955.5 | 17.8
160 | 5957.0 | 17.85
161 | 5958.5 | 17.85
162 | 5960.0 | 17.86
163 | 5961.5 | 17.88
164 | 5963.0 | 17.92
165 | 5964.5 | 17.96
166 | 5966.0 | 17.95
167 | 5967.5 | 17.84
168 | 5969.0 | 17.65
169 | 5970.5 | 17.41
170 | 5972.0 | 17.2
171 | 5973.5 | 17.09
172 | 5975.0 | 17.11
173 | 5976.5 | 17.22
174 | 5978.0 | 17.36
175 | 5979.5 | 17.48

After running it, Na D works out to 5.0 AA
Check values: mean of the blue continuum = 18.2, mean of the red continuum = 18.2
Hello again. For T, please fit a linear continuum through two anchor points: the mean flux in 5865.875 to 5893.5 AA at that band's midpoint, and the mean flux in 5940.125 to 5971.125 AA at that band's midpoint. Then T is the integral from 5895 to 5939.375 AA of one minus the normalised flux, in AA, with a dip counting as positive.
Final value 1.4 AA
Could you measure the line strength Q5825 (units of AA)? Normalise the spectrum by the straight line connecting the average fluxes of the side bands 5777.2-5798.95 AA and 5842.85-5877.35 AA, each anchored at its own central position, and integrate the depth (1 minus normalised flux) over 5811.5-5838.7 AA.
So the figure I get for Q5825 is -1.3 AA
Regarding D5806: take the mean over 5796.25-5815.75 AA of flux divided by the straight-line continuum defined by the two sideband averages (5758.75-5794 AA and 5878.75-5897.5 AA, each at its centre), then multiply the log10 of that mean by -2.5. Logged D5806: -0.15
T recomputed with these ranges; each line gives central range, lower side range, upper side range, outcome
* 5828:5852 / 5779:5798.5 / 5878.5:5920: -2.2 AA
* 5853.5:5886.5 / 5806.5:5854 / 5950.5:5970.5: 0.2 AA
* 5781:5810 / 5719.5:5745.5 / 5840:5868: 0.7 AA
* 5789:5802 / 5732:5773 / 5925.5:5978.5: 0.5 AA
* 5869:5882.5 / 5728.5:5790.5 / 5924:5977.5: 0.5 AA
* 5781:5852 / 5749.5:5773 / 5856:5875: 1.1 AA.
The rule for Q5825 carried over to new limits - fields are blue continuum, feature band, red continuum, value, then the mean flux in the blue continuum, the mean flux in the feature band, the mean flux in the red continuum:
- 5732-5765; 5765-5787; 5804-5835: 0.69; 17.9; 17.4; 18.1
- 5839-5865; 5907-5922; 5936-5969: 1.04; 17.6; 16.6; 17.9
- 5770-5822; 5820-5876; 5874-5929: -3.06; 17.6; 17.7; 15.9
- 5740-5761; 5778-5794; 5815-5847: 1.59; 17.9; 16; 17.7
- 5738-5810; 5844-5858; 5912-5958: 0.69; 17.6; 16.8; 17.7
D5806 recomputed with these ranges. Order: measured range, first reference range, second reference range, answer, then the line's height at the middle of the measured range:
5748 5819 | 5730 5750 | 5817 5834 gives 0.03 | 18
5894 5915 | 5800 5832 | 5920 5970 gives 0.18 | 18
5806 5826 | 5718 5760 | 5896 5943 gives -0.04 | 17.5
